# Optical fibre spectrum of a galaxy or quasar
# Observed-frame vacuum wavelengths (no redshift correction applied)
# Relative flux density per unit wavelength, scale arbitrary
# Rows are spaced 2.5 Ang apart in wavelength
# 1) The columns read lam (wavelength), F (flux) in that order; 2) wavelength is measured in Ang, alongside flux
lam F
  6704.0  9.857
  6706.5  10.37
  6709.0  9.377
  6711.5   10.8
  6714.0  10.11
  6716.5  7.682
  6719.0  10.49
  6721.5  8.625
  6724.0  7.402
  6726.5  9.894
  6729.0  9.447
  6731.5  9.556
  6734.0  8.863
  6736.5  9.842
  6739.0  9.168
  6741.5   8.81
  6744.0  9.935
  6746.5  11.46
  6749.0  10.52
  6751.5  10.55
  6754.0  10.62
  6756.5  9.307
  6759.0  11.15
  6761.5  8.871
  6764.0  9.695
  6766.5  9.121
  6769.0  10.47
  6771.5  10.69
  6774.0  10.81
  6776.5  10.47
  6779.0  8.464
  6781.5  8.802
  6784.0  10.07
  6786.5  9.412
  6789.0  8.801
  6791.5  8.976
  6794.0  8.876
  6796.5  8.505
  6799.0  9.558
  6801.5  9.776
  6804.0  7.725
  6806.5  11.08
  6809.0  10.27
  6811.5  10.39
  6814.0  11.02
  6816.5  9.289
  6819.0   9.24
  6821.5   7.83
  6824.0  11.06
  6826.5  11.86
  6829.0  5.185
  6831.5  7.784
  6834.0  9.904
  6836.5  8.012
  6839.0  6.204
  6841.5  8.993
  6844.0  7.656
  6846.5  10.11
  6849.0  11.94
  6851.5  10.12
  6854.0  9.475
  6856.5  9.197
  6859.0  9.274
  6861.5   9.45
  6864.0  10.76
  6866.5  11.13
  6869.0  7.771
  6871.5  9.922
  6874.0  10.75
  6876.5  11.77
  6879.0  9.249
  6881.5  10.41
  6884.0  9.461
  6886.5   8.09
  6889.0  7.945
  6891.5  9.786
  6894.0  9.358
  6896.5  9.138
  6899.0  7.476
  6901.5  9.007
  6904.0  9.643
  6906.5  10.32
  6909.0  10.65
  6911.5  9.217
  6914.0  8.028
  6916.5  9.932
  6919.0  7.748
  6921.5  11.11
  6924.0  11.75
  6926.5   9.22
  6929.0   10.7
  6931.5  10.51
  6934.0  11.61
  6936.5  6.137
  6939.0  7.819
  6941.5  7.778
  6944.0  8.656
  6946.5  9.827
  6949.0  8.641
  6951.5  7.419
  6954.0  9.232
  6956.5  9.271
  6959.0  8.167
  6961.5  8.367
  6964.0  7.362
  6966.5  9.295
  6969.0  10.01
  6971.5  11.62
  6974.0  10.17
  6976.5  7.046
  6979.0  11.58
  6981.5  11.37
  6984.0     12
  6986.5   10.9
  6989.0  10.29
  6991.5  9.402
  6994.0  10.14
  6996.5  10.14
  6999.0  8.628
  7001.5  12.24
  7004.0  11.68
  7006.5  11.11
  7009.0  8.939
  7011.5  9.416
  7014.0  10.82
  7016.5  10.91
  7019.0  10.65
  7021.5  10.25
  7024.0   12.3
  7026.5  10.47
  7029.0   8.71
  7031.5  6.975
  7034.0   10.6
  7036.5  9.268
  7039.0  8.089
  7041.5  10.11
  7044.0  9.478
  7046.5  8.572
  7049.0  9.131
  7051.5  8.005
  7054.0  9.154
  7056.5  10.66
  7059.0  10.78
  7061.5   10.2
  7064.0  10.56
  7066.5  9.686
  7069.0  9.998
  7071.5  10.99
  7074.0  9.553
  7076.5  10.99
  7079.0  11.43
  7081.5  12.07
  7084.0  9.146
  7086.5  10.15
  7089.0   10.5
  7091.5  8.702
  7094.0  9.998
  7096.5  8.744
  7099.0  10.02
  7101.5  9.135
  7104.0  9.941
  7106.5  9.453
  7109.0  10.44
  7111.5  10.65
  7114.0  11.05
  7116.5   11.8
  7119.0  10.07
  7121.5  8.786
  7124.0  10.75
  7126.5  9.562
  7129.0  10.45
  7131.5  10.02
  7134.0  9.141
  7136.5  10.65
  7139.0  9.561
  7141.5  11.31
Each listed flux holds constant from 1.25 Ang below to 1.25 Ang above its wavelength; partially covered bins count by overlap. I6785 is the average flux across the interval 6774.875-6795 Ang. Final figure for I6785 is 9.27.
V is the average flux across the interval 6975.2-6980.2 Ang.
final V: 9.3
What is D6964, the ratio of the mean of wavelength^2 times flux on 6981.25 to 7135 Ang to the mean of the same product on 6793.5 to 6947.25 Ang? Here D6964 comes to 1.13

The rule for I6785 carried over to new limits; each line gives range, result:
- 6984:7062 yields 9.97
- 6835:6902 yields 9.36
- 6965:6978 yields 9.62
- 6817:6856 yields 9.03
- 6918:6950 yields 9.36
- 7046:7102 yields 9.95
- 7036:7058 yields 9.18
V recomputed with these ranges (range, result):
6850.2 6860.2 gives 9.53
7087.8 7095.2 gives 9.73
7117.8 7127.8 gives 9.79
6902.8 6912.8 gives 9.95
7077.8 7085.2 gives 10.9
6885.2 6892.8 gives 8.62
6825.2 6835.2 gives 8.69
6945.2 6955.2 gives 8.78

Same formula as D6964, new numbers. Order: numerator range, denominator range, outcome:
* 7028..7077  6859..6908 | 1.05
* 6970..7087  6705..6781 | 1.13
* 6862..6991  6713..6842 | 1.05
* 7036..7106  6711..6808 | 1.12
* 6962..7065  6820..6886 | 1.11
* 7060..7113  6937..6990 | 1.12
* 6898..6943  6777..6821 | 1.03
